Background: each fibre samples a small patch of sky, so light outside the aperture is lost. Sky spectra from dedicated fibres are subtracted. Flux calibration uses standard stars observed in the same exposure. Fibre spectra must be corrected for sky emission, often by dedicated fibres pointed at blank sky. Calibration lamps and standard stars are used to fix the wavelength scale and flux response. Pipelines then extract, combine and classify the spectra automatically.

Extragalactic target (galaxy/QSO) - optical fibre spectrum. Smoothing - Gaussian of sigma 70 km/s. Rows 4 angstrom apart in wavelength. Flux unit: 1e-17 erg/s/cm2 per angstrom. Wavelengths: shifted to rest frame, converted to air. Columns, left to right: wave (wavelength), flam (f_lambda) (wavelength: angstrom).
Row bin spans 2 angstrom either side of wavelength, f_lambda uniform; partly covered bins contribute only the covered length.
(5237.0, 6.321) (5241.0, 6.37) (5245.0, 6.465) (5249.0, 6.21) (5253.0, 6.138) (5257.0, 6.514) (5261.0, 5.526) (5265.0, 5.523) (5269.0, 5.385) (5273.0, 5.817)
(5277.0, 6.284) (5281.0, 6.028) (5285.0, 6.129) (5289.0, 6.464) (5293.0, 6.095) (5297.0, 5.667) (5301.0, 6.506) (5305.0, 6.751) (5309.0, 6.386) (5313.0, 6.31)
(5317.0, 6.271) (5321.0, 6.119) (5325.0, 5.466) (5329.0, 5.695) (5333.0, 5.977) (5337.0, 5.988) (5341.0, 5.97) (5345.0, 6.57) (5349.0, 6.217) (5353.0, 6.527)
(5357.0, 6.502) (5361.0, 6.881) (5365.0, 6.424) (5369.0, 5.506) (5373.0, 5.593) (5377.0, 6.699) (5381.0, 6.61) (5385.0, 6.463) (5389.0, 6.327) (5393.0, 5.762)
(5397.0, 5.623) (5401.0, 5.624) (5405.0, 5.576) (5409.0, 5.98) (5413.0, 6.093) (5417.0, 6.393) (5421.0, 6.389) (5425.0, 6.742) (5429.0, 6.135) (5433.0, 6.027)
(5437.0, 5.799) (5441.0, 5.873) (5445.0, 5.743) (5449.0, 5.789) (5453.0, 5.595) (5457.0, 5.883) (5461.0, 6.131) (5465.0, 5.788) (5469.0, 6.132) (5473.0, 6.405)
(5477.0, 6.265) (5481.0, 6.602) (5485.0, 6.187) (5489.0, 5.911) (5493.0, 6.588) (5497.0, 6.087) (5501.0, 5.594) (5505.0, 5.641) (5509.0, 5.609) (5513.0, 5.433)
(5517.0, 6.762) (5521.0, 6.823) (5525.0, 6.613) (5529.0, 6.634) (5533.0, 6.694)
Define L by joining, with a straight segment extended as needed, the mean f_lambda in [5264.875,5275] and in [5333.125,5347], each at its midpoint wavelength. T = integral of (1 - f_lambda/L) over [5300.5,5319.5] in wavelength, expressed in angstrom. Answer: -1.7 angstrom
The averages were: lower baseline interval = 5.58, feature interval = 6.43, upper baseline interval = 6.15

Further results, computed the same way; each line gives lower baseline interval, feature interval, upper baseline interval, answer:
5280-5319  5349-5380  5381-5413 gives -1.2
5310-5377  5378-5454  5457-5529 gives 1.3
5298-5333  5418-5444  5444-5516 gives -0.5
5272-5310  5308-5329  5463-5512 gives 0.5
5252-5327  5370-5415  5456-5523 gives 0.5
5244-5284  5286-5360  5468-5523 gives -2.2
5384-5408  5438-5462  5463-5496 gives 1.1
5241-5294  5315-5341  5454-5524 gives 0.6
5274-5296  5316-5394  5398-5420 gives -1.9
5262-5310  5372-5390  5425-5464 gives -1.2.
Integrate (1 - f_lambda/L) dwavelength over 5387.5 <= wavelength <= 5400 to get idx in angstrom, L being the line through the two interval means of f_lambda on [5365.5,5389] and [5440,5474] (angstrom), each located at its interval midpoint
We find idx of 0.57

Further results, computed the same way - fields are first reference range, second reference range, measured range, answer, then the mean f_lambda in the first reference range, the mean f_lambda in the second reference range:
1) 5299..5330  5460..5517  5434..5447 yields 0.6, 6.2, 6.05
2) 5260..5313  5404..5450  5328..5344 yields 0.3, 6.06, 6.06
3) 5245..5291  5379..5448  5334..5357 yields -0.8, 6.02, 6.06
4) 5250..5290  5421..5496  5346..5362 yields -1.3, 5.97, 6.1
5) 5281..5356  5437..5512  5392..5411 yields 1.1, 6.17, 5.98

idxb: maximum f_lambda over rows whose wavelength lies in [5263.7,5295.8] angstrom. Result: 6.464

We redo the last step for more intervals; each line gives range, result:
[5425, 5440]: 6.742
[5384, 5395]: 6.463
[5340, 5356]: 6.57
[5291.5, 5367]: 6.881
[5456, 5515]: 6.602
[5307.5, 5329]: 6.386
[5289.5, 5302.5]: 6.506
